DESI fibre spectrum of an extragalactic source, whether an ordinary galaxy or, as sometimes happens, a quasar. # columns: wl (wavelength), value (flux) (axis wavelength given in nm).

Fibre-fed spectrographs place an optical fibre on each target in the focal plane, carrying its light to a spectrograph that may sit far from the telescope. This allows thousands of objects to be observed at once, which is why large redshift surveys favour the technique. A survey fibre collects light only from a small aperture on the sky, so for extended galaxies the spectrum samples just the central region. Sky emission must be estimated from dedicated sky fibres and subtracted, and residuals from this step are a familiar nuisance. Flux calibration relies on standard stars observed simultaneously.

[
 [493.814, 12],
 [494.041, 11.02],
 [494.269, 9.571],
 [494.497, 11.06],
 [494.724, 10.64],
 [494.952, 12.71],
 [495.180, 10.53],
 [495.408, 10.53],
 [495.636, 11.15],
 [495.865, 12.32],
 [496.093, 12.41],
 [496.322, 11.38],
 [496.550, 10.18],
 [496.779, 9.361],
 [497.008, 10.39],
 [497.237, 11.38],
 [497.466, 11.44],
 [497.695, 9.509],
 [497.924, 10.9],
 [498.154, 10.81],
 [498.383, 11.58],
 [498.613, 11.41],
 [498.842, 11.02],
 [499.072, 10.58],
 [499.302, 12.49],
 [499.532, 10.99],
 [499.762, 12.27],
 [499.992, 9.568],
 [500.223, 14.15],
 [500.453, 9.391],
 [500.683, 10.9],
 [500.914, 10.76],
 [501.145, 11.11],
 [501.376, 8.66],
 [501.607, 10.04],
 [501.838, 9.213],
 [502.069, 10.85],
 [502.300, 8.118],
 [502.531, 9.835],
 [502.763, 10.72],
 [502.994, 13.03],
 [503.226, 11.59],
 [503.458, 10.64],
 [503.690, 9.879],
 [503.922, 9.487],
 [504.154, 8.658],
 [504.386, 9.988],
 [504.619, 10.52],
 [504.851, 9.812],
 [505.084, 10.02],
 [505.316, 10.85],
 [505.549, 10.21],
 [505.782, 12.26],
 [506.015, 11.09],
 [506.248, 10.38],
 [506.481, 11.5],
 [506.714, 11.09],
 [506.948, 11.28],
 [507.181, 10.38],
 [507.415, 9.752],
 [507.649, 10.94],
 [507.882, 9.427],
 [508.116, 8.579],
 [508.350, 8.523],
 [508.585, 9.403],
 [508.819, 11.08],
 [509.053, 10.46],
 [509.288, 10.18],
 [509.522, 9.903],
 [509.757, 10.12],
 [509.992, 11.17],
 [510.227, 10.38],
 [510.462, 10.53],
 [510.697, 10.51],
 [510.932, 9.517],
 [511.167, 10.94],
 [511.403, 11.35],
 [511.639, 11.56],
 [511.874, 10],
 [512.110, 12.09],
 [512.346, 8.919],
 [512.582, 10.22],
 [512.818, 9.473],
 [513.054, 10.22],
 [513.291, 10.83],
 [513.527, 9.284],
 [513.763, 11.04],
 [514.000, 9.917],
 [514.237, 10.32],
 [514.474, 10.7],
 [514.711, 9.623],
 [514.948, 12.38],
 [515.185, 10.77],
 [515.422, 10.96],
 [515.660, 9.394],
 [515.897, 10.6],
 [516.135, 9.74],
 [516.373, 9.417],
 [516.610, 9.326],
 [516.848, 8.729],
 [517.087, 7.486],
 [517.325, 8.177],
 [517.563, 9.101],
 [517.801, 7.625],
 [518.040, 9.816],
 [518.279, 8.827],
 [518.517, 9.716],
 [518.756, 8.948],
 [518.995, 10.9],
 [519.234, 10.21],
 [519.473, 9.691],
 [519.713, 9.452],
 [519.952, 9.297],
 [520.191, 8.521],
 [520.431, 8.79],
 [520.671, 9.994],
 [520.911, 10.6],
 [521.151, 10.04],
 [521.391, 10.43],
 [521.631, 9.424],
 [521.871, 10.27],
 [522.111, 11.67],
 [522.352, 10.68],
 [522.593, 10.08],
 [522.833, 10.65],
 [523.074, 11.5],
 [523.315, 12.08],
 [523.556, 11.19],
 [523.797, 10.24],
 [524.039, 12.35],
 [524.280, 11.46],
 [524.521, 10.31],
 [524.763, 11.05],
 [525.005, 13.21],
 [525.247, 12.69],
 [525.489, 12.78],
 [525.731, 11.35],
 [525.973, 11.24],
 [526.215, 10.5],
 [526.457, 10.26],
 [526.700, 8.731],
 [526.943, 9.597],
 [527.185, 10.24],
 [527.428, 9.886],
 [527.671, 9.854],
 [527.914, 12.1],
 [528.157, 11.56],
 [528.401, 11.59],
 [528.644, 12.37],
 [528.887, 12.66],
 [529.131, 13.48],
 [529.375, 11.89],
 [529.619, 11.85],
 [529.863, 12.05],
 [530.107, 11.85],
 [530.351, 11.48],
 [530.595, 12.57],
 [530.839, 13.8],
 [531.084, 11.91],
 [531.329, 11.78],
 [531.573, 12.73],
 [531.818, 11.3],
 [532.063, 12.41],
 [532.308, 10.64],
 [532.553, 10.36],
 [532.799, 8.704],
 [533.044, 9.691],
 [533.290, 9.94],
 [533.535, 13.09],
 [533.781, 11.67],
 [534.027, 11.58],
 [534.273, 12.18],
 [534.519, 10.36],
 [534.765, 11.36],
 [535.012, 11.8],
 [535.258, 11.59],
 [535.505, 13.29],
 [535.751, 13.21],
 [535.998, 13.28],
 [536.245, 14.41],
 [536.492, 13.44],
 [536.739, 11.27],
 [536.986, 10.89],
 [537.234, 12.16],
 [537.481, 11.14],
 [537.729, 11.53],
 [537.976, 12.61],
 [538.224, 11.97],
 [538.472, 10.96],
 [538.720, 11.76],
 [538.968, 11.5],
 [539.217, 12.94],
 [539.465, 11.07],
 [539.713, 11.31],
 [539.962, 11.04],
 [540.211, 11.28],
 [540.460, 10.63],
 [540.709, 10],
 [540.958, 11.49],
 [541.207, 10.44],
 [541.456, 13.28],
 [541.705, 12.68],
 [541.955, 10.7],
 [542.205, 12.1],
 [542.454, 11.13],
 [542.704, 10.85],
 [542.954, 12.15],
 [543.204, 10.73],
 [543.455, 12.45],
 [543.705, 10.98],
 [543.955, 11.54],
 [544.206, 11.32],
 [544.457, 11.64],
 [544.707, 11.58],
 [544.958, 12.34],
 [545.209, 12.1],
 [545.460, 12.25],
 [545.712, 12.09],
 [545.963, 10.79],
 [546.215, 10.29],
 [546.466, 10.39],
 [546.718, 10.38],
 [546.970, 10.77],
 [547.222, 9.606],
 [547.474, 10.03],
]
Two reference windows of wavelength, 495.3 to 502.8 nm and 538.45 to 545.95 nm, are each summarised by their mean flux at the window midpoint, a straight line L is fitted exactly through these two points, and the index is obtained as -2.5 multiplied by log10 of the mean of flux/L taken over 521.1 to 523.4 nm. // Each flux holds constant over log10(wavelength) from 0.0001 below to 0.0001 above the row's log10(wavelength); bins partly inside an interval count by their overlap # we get 0.05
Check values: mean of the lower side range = 10.8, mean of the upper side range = 11.5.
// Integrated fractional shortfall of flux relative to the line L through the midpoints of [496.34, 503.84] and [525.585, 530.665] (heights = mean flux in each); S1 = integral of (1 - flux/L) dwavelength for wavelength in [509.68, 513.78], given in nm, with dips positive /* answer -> 0.19 nm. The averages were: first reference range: 10.7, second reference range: 11.3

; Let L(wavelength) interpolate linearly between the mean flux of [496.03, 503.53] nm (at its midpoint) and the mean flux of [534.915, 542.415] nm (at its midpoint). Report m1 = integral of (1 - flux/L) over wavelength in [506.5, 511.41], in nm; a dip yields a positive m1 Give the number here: 0.35 nm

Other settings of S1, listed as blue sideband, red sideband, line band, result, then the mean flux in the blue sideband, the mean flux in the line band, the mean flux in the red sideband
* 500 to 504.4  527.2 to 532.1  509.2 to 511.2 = 0.09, 10.4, 10.3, 11.9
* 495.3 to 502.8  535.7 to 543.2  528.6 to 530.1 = -0.11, 10.8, 12.3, 11.7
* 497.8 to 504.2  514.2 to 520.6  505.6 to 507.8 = -0.13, 10.7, 10.9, 9.57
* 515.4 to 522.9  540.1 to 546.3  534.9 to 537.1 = -0.34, 9.62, 12.6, 11.5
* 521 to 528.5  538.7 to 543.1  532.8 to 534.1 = 0.03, 10.9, 10.9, 11.5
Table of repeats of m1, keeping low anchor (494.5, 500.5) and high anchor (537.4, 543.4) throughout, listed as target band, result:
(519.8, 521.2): 0.22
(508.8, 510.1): 0.09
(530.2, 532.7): -0.10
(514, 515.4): 0.07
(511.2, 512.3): 0.02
